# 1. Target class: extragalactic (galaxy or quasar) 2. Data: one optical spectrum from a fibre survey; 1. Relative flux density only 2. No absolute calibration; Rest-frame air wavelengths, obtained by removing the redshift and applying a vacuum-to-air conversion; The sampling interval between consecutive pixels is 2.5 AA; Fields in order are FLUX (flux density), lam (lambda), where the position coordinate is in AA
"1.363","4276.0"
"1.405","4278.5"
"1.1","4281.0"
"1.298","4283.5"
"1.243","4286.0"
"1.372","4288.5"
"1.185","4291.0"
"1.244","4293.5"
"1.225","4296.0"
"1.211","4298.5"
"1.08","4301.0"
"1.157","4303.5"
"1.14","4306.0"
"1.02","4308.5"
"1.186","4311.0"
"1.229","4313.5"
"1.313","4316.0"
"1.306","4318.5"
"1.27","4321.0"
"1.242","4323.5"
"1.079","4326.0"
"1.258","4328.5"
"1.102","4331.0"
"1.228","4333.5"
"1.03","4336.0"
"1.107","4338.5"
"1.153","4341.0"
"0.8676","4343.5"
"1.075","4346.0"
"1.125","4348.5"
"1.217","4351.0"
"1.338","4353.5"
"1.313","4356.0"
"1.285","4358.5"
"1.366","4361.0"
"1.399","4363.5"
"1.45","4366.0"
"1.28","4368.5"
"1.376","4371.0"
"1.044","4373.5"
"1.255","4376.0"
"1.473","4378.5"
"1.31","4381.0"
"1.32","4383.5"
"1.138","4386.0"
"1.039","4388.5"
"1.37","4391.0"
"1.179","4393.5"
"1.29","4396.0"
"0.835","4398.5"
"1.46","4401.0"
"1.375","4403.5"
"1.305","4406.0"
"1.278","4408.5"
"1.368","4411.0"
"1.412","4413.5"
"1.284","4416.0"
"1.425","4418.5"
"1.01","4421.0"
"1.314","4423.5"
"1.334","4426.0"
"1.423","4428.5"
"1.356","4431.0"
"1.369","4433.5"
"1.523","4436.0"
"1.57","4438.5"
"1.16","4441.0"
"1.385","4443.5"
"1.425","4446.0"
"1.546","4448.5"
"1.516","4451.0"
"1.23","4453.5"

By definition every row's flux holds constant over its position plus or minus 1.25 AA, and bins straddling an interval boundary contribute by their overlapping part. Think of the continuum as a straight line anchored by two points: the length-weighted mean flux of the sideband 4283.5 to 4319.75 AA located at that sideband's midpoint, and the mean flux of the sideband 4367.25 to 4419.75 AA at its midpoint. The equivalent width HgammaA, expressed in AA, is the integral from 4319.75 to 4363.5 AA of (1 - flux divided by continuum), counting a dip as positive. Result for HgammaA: 1.9 AA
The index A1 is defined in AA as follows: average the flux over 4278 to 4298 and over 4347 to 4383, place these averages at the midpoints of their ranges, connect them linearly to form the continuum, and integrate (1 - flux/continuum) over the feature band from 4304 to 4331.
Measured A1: 1.5 AA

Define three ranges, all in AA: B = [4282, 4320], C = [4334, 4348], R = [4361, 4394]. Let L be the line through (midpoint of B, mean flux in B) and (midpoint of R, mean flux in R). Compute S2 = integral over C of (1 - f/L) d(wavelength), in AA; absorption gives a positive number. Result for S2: 2.1 AA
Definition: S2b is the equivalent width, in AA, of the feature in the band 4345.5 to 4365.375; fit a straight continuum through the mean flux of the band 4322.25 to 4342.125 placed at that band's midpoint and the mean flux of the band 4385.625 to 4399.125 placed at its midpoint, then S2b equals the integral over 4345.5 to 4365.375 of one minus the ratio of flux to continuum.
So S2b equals -2.2 AA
